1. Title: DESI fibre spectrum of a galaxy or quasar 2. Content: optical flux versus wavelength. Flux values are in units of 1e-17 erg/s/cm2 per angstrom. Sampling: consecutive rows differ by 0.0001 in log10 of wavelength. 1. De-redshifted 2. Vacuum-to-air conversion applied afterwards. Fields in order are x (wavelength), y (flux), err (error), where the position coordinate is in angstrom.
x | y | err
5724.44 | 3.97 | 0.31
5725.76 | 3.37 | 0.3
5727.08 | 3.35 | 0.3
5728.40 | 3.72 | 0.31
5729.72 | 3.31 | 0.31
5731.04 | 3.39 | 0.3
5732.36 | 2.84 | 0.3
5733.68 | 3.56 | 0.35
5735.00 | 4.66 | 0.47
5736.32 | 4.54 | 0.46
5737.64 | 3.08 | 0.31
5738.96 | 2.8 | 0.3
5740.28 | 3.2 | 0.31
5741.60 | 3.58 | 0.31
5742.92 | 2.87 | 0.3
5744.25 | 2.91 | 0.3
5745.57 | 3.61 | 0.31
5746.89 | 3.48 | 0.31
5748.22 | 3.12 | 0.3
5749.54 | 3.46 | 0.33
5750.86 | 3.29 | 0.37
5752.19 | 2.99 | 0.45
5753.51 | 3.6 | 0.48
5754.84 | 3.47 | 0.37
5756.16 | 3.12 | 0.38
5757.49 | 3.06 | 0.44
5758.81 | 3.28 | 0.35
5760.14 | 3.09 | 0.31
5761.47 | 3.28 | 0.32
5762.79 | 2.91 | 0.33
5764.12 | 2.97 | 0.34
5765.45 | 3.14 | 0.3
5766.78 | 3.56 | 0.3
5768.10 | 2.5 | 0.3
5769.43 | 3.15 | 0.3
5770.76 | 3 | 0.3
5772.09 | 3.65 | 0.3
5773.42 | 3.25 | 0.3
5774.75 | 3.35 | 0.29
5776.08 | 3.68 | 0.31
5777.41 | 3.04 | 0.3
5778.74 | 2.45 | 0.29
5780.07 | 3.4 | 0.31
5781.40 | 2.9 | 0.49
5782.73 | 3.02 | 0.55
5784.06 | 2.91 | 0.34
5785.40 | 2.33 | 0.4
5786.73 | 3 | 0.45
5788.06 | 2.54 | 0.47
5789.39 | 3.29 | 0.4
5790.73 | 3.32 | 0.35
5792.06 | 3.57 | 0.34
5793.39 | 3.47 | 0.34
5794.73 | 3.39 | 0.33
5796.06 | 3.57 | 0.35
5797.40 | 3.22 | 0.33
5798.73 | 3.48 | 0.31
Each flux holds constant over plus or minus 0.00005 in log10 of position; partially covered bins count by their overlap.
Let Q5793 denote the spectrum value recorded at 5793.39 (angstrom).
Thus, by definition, 3.47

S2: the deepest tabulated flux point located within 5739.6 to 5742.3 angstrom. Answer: 3.2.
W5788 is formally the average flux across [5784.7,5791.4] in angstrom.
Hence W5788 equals 2.9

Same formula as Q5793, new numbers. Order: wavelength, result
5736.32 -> 4.54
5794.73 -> 3.39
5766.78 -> 3.56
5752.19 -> 2.99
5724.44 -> 3.97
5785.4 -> 2.33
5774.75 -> 3.35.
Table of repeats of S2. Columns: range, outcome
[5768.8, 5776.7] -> 3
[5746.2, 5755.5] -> 2.99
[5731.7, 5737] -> 2.84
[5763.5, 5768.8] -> 2.5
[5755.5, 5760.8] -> 3.06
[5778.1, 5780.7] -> 2.45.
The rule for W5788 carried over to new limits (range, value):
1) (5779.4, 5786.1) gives 2.91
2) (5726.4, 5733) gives 3.32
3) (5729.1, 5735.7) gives 3.56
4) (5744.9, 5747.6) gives 3.53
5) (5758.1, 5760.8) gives 3.19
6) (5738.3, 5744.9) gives 3.07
